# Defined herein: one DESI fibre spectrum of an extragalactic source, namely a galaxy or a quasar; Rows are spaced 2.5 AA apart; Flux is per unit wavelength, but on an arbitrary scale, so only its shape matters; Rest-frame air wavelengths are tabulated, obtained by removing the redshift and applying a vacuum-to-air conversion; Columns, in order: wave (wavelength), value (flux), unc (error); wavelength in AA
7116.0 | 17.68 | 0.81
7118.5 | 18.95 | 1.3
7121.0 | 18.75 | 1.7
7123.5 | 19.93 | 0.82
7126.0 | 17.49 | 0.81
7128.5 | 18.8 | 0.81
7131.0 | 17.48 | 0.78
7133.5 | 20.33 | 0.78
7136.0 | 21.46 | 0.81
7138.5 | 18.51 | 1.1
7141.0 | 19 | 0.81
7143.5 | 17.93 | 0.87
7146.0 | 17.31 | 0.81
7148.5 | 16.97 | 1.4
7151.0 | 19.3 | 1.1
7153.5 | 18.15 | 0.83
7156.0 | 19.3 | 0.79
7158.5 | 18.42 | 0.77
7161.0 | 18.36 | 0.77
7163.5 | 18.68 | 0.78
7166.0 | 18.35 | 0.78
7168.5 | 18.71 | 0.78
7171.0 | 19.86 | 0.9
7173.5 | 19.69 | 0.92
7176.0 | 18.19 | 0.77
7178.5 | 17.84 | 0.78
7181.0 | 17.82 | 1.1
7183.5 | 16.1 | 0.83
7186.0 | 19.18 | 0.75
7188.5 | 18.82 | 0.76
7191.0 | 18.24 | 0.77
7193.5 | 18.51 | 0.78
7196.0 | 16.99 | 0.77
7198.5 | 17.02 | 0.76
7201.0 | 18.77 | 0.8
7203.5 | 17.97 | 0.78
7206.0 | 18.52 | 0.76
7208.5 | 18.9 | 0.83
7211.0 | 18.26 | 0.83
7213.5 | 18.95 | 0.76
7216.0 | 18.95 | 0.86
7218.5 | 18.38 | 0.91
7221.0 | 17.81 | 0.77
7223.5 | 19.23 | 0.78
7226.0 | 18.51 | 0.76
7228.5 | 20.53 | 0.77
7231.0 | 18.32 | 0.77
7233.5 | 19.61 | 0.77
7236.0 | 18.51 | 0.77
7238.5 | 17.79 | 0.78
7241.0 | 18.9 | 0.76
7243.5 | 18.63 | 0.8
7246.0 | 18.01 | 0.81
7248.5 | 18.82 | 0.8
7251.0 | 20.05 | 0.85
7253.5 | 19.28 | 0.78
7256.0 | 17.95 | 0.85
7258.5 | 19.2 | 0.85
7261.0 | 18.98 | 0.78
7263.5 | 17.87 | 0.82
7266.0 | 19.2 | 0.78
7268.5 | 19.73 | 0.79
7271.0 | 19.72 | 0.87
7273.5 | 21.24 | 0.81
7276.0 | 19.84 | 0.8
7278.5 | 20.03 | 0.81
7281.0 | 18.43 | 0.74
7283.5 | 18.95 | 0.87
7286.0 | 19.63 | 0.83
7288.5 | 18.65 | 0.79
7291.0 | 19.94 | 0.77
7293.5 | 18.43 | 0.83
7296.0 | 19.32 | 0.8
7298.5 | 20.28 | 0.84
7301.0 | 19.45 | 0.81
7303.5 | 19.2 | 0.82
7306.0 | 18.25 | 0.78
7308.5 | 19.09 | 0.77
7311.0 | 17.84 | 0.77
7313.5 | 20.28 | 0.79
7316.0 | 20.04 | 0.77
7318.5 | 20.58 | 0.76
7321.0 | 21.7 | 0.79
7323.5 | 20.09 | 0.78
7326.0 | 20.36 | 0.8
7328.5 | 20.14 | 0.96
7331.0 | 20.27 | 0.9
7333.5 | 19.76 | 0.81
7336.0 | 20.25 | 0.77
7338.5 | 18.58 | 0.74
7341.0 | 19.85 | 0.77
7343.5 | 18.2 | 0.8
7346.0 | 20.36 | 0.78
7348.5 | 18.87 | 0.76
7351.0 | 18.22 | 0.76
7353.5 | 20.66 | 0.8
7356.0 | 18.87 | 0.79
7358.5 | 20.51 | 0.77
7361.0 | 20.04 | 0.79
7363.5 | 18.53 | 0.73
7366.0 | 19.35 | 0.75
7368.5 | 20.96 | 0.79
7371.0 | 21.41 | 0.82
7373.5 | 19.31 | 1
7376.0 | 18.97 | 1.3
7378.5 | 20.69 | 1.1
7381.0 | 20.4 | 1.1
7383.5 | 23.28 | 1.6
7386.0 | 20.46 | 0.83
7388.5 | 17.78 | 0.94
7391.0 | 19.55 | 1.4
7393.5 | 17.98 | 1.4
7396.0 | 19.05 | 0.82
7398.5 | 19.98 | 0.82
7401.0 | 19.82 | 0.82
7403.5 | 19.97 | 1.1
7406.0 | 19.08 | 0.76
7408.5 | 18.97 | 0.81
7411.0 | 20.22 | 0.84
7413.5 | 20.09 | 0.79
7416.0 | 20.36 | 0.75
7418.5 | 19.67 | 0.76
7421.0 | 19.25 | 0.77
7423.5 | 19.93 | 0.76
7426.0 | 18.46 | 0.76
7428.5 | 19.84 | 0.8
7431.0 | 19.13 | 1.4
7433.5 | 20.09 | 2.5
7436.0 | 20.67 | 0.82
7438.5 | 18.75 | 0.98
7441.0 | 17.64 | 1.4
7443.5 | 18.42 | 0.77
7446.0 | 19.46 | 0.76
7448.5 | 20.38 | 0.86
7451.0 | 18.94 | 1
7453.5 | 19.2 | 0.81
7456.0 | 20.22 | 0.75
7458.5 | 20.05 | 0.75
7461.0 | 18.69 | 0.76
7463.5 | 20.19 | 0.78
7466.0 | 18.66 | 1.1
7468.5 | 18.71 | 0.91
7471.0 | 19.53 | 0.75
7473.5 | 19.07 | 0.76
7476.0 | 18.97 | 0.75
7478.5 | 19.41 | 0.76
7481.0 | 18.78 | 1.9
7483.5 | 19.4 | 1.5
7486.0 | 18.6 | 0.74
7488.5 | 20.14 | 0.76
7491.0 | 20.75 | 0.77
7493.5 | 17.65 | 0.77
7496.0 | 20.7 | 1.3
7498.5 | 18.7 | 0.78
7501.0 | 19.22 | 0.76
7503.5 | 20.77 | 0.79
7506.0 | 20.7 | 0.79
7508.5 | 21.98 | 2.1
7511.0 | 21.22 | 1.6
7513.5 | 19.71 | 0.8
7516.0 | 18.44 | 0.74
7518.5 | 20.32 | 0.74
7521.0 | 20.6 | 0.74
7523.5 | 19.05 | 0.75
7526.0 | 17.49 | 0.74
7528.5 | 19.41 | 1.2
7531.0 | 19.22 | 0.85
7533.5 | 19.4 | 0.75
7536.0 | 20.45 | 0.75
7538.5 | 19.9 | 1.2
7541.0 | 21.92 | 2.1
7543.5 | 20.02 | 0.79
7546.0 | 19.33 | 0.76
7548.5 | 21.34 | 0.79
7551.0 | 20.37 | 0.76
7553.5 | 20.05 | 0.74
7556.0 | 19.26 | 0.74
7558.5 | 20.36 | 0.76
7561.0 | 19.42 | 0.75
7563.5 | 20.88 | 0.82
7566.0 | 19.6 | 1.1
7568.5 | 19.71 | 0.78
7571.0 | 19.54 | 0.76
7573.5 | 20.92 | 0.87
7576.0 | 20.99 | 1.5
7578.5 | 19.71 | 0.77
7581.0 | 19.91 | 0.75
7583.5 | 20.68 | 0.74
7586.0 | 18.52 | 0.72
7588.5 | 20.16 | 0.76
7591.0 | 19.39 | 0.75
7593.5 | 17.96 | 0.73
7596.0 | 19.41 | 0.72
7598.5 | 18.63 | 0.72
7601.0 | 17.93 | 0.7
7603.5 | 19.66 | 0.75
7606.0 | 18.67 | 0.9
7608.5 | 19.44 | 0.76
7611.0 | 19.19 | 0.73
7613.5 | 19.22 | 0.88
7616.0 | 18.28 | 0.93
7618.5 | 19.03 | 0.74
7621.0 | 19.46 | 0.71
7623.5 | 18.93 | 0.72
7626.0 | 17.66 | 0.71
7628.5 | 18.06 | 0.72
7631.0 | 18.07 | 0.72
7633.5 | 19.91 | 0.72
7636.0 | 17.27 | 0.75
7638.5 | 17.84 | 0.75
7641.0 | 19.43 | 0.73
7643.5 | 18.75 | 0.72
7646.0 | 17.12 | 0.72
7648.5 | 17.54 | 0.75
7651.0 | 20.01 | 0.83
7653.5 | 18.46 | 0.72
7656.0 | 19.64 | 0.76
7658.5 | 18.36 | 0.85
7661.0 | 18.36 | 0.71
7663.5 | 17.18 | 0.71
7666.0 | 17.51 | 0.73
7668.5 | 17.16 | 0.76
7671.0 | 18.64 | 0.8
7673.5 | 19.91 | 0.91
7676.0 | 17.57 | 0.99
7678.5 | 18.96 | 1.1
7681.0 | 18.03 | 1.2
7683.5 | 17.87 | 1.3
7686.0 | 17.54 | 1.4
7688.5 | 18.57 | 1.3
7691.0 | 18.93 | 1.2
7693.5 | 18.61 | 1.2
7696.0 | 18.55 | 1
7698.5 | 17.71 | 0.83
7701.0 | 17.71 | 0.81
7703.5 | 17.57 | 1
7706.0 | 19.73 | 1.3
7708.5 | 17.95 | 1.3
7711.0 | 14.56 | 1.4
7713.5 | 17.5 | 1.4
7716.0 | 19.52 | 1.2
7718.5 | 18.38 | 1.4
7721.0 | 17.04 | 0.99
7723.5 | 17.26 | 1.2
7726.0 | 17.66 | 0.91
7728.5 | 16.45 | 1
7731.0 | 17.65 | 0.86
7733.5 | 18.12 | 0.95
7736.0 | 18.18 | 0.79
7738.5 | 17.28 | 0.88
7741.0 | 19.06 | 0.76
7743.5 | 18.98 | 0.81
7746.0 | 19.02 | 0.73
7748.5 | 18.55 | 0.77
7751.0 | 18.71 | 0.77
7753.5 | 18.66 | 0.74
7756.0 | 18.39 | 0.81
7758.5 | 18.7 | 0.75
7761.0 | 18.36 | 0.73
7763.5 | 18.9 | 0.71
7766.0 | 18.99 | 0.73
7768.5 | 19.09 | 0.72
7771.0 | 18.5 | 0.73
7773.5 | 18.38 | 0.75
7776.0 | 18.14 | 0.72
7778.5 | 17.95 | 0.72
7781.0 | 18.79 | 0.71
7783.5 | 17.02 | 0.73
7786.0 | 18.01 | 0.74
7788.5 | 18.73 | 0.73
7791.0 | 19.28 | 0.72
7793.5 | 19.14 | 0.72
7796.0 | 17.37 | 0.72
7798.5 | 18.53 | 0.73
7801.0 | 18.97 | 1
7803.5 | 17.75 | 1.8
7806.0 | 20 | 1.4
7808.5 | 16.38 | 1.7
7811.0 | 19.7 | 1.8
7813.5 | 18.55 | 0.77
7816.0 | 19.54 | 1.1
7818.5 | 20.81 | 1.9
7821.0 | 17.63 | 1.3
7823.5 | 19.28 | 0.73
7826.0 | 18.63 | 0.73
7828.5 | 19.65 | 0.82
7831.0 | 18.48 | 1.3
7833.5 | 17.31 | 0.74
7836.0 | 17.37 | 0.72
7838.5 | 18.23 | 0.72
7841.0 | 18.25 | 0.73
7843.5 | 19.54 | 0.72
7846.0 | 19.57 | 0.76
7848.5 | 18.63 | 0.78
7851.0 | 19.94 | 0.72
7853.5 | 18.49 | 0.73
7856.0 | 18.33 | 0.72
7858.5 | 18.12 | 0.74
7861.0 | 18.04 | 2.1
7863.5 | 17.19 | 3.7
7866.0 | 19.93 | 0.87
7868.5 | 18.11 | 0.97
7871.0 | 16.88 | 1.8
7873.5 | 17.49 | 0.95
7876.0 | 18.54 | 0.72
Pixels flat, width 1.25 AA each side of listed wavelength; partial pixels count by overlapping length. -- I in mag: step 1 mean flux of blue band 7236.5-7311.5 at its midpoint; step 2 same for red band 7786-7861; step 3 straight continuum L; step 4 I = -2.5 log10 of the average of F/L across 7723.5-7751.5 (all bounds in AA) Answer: 0.04 mag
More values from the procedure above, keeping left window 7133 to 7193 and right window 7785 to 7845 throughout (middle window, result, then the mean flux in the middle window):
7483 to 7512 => -0.08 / 20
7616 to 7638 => 0.01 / 18.5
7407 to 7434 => -0.06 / 19.6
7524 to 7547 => -0.06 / 19.7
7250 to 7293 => -0.04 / 19.3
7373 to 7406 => -0.07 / 19.8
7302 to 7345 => -0.06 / 19.7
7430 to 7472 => -0.04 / 19.3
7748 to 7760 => 0.00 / 18.6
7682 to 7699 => 0.02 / 18.3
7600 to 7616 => -0.02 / 19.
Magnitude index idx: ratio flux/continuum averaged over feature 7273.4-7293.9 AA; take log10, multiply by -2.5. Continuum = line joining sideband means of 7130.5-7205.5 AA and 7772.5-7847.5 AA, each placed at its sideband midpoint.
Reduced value -0.05 mag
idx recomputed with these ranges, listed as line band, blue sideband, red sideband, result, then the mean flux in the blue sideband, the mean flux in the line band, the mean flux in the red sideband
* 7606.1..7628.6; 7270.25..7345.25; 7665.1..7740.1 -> -0.03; 19.6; 18.8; 17.9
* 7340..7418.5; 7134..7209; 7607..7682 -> -0.07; 18.4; 19.7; 18.5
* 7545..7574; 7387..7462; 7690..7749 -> -0.07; 19.4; 20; 18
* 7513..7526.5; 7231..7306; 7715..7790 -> -0.04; 19.1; 19.3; 18.3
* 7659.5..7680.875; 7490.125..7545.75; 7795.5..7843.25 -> 0.06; 19.9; 18.2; 18.6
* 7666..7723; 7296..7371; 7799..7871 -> 0.05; 19.7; 18.1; 18.6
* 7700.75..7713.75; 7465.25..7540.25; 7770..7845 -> 0.08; 19.6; 17.5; 18.5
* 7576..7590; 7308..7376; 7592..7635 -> -0.06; 19.8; 19.9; 18.8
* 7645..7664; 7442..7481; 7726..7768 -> 0.02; 19.3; 18.4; 18.4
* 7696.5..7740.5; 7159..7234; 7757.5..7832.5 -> 0.05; 18.5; 17.7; 18.6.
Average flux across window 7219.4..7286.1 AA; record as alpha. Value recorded 19.1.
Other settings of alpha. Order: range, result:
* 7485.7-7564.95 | 19.9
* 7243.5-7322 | 19.3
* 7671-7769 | 18.2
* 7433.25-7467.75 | 19.4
